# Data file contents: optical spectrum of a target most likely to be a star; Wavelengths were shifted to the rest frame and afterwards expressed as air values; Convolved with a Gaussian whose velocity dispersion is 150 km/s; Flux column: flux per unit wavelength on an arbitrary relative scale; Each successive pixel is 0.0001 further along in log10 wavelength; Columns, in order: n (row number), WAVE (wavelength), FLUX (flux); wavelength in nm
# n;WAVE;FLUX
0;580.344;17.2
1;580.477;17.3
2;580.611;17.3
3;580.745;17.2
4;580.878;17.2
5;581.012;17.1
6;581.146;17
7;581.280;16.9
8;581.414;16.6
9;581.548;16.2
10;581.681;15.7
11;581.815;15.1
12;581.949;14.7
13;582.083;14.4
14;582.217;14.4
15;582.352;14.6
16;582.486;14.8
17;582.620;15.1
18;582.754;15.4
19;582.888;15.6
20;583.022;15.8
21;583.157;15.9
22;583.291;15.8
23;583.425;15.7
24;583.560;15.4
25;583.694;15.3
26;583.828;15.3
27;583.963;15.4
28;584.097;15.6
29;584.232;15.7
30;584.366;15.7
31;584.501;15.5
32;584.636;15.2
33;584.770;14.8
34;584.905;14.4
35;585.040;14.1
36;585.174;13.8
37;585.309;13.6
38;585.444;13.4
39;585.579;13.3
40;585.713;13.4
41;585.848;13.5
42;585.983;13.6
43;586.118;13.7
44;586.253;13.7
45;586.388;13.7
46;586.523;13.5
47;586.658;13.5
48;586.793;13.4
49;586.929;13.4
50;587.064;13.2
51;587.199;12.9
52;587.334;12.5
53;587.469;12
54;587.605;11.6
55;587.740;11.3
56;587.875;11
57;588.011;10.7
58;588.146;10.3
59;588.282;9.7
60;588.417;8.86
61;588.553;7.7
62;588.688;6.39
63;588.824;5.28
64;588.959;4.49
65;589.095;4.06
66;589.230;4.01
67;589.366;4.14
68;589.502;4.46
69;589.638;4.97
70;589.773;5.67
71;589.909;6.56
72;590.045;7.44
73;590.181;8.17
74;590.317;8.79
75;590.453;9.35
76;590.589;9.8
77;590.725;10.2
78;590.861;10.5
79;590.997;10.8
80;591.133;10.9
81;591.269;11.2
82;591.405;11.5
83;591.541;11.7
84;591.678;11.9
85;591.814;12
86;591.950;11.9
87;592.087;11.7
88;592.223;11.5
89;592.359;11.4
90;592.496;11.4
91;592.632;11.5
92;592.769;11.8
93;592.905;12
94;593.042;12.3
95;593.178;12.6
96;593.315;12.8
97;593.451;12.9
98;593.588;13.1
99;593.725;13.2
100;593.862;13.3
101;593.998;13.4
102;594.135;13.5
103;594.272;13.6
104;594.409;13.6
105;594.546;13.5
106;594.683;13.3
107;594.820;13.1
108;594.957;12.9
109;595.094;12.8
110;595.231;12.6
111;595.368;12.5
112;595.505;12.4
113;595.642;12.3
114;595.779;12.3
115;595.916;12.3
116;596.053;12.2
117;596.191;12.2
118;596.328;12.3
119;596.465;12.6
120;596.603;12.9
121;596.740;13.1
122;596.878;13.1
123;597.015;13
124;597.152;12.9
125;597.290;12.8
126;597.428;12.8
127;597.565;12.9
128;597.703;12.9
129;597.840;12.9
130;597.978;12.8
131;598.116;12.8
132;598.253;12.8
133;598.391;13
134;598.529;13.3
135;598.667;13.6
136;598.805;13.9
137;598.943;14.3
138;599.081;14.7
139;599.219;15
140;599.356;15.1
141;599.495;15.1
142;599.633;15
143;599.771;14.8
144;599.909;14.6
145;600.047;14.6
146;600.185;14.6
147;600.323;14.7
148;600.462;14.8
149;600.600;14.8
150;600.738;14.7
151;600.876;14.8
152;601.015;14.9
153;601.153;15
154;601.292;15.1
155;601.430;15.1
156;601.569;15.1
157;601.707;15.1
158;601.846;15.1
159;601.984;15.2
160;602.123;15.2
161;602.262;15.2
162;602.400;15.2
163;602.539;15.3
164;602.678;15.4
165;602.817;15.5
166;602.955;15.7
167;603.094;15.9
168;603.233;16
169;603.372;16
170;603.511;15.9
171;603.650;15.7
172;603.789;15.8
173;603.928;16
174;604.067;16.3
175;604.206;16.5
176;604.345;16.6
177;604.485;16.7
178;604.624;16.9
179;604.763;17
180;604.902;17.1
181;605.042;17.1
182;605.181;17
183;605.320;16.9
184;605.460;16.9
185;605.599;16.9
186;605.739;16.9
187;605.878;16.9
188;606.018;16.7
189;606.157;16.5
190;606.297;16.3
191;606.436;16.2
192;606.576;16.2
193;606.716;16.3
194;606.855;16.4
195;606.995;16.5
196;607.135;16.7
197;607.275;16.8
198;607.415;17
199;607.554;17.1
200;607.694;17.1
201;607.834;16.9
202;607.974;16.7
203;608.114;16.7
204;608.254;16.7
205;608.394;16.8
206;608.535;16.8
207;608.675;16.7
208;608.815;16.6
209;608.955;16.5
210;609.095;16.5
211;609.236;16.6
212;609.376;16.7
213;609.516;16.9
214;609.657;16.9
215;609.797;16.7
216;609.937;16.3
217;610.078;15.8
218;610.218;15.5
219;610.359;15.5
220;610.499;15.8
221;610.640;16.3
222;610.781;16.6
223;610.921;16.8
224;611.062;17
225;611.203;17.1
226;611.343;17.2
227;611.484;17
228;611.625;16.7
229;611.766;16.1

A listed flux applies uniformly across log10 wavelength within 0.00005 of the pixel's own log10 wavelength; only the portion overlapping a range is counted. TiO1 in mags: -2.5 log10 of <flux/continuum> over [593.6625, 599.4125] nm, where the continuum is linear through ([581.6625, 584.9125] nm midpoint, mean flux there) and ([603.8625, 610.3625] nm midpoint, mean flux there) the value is 0.218 mag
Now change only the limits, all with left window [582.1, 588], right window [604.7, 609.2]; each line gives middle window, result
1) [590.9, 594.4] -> 0.230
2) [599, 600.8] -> 0.077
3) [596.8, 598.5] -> 0.208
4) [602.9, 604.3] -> 0.023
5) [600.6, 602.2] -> 0.074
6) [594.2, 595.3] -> 0.162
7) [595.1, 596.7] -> 0.232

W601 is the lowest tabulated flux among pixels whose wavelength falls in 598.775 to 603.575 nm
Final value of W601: 13.9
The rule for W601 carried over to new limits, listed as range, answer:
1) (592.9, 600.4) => 12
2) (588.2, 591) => 4.01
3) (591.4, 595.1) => 11.4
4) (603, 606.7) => 15.7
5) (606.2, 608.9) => 16.2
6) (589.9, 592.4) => 6.56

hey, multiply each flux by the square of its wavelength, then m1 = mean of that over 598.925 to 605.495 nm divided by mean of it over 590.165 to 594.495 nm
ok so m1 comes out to 1.37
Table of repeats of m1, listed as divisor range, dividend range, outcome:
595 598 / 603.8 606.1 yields 1.36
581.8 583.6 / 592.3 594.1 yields 0.85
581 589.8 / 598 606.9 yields 1.29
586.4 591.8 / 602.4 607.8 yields 1.83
